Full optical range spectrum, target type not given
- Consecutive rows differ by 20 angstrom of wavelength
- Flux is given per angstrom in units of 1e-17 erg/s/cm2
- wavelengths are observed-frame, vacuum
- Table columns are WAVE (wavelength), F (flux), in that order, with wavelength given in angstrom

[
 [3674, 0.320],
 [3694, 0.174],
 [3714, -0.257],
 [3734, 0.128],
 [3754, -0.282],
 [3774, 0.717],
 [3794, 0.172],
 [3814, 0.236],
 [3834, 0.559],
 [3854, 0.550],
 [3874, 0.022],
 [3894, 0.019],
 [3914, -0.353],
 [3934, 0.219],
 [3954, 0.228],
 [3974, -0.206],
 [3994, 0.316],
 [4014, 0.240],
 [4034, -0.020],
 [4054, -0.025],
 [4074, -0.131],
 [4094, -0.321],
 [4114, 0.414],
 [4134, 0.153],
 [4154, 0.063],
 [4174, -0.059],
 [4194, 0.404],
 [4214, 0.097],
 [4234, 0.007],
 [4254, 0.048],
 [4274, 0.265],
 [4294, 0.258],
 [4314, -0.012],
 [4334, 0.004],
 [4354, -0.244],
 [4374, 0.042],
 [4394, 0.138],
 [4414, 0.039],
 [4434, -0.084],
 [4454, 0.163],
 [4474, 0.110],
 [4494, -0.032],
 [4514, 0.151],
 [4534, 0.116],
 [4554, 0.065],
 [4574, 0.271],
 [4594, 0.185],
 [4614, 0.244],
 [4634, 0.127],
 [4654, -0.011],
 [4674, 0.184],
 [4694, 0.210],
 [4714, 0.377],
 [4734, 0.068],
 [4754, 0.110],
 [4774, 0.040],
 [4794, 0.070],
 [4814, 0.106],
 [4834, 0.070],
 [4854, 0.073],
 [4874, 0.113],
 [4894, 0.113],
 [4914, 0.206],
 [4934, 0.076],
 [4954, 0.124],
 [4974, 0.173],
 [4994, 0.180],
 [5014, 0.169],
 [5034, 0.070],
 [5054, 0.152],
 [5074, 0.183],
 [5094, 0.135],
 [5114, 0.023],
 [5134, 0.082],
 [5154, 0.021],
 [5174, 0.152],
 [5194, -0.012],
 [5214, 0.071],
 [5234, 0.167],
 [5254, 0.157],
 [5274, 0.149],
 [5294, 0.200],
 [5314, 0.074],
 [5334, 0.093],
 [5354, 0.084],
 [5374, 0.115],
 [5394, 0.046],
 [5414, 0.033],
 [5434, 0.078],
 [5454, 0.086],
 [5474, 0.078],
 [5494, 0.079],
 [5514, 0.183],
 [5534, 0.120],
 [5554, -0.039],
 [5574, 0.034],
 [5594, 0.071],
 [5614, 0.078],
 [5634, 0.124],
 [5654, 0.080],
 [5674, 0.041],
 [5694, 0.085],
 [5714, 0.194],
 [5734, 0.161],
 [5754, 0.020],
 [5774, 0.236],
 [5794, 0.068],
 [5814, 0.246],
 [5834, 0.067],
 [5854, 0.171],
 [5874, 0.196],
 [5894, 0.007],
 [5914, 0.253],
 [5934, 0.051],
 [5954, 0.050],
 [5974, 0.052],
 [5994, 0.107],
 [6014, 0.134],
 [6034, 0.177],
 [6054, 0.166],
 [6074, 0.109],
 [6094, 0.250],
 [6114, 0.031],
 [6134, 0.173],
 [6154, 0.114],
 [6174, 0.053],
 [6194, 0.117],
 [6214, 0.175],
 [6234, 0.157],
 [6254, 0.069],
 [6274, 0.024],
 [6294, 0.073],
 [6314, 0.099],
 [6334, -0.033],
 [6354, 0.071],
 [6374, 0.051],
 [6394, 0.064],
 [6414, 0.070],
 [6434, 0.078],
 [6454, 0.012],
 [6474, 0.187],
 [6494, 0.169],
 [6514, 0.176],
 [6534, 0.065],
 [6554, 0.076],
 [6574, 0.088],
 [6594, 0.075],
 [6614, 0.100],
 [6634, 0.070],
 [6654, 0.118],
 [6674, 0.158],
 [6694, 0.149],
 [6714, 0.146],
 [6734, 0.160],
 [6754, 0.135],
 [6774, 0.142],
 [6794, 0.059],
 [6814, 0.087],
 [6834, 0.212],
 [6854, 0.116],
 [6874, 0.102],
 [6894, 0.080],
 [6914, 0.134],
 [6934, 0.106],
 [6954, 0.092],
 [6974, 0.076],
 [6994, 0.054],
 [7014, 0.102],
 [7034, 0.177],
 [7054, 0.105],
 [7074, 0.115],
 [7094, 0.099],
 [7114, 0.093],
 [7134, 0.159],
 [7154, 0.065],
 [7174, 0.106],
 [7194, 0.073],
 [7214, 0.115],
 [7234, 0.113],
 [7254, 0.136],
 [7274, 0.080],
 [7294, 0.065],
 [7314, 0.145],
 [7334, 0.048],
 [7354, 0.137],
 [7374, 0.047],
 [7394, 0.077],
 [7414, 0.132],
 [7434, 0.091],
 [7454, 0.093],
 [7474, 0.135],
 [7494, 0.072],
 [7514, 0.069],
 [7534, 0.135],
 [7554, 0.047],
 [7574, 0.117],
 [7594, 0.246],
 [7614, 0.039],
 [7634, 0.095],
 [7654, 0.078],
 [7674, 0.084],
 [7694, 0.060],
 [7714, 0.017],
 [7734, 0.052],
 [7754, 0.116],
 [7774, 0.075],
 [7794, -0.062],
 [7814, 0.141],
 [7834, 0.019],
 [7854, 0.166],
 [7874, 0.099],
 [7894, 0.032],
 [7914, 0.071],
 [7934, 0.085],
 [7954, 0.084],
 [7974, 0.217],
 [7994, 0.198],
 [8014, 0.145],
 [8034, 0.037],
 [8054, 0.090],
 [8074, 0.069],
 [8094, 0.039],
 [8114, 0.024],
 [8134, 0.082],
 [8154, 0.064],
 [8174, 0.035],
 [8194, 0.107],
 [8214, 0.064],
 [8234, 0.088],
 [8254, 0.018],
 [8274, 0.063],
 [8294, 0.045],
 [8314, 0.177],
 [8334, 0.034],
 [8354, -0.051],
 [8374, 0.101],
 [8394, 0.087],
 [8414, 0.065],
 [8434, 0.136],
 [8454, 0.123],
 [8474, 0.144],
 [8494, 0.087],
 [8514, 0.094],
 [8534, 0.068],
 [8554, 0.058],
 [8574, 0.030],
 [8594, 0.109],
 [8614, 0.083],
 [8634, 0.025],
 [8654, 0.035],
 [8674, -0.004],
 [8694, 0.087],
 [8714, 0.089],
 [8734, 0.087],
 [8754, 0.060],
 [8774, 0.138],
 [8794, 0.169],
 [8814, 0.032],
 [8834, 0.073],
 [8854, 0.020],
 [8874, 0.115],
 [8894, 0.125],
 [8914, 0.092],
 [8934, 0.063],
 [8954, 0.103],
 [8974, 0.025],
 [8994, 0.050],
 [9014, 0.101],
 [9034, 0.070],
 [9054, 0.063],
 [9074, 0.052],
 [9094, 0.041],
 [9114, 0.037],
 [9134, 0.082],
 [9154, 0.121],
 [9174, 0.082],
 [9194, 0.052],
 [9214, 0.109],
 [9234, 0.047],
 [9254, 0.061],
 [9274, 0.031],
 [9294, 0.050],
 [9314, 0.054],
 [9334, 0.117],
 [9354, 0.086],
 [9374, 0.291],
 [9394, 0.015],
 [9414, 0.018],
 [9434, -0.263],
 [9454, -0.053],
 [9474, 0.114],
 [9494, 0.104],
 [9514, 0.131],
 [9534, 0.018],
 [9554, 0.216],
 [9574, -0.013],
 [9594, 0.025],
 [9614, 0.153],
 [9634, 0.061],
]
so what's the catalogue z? 0.217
